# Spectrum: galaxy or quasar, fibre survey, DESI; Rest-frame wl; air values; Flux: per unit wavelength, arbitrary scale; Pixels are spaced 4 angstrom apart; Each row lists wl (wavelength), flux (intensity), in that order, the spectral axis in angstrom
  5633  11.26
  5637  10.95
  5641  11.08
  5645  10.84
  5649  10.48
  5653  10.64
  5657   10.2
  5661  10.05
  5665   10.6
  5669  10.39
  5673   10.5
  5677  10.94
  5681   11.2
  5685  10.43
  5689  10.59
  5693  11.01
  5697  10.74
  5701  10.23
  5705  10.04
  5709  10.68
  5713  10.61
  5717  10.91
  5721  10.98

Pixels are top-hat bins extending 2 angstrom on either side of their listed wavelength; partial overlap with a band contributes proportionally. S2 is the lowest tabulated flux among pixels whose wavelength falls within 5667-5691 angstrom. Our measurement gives 10.39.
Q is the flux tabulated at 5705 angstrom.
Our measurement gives 10.04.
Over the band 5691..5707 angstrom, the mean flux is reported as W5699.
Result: 10.5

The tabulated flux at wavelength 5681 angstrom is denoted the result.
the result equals 11.2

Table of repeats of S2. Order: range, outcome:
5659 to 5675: 10.05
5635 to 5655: 10.48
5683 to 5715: 10.04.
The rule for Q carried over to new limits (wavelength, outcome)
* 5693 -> 11.01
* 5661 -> 10.05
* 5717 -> 10.91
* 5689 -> 10.59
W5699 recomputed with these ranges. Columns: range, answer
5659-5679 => 10.5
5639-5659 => 10.6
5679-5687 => 10.8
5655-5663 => 10.1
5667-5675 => 10.4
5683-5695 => 10.7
